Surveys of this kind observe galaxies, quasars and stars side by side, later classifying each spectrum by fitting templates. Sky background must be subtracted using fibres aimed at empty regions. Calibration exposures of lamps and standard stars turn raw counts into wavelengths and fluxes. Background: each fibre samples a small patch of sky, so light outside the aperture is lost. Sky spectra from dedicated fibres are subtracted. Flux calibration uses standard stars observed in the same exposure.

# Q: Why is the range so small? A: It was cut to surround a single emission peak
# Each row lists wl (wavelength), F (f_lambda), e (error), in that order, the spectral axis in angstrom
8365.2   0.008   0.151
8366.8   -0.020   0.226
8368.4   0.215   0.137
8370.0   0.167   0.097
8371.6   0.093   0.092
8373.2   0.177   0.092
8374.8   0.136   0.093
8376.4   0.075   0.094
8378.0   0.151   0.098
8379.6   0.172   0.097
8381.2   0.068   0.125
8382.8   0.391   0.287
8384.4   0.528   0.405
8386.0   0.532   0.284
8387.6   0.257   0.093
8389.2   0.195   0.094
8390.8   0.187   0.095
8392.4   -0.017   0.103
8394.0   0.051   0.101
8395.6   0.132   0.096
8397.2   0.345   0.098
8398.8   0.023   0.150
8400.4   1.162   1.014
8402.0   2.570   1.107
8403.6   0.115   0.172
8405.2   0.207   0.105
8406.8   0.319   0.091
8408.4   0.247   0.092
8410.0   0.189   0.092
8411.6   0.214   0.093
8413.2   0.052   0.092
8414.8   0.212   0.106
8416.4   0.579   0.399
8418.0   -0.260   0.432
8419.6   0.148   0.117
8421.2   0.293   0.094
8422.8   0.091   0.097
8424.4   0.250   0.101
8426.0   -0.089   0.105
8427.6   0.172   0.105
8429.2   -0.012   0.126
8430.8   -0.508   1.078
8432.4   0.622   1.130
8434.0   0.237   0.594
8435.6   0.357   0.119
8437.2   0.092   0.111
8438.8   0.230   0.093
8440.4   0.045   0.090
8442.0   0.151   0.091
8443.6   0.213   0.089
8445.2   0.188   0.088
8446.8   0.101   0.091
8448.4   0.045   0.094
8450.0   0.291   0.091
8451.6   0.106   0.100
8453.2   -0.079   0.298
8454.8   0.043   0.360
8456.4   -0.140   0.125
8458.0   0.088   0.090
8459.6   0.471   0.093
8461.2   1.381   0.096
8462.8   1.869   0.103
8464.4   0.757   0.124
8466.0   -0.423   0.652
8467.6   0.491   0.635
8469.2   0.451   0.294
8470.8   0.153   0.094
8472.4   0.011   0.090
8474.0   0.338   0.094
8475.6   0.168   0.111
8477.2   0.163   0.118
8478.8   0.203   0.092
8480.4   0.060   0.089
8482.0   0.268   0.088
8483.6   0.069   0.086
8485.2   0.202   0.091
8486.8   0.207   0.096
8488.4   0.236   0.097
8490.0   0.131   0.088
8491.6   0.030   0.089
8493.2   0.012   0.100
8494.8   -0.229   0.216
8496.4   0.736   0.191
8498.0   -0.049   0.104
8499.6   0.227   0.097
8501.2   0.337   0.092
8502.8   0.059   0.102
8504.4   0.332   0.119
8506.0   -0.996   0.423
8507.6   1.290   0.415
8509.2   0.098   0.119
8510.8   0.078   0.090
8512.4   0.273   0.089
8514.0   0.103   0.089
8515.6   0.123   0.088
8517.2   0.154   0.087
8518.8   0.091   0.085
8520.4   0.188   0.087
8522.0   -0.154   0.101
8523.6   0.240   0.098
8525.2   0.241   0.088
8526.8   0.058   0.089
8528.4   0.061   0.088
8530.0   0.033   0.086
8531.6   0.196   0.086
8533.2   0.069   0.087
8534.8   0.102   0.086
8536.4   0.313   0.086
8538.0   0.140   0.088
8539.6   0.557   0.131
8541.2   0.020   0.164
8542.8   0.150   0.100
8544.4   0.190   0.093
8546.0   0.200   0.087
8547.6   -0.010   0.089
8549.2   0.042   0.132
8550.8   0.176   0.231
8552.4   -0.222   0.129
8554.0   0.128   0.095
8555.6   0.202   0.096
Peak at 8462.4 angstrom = Hbeta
